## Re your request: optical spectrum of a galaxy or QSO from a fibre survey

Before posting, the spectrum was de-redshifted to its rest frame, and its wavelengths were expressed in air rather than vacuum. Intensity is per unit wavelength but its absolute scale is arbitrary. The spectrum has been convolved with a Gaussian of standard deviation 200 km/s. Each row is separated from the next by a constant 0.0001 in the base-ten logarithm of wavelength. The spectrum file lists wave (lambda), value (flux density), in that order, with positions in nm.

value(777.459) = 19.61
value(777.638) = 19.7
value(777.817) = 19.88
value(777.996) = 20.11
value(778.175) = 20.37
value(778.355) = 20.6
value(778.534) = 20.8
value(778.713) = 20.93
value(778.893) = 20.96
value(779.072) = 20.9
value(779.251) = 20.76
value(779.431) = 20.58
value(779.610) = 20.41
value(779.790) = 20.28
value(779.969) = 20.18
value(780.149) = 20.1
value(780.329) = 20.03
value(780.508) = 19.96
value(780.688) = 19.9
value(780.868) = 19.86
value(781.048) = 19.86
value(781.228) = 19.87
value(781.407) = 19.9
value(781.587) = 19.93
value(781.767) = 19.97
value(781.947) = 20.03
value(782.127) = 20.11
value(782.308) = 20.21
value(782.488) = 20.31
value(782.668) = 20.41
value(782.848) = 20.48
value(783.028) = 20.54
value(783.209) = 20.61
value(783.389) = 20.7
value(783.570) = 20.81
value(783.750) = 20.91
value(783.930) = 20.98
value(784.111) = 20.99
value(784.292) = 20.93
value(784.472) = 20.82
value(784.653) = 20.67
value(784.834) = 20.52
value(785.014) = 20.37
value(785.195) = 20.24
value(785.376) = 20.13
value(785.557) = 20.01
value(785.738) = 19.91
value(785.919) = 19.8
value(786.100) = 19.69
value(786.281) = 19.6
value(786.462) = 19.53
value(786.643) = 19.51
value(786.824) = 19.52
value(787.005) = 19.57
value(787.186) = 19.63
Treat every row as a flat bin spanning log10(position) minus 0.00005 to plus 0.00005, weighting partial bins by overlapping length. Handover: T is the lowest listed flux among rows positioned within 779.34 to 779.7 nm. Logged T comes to 20.41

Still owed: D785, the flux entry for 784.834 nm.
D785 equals 20.52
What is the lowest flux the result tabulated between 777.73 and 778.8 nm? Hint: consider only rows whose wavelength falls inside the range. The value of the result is 19.88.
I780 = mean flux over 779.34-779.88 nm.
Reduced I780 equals 20.4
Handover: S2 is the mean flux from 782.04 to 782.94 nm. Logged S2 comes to 20.3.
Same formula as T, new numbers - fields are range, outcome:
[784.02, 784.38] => 20.93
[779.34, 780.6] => 19.96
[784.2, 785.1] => 20.37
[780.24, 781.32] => 19.86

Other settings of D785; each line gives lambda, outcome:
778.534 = 20.8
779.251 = 20.76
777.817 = 19.88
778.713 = 20.93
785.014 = 20.37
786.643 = 19.51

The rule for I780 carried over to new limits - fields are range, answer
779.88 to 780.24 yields 20.1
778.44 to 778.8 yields 20.9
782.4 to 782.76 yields 20.4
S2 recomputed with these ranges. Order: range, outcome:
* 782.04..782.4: 20.1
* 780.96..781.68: 19.9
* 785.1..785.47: 20.2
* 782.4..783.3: 20.5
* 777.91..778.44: 20.3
